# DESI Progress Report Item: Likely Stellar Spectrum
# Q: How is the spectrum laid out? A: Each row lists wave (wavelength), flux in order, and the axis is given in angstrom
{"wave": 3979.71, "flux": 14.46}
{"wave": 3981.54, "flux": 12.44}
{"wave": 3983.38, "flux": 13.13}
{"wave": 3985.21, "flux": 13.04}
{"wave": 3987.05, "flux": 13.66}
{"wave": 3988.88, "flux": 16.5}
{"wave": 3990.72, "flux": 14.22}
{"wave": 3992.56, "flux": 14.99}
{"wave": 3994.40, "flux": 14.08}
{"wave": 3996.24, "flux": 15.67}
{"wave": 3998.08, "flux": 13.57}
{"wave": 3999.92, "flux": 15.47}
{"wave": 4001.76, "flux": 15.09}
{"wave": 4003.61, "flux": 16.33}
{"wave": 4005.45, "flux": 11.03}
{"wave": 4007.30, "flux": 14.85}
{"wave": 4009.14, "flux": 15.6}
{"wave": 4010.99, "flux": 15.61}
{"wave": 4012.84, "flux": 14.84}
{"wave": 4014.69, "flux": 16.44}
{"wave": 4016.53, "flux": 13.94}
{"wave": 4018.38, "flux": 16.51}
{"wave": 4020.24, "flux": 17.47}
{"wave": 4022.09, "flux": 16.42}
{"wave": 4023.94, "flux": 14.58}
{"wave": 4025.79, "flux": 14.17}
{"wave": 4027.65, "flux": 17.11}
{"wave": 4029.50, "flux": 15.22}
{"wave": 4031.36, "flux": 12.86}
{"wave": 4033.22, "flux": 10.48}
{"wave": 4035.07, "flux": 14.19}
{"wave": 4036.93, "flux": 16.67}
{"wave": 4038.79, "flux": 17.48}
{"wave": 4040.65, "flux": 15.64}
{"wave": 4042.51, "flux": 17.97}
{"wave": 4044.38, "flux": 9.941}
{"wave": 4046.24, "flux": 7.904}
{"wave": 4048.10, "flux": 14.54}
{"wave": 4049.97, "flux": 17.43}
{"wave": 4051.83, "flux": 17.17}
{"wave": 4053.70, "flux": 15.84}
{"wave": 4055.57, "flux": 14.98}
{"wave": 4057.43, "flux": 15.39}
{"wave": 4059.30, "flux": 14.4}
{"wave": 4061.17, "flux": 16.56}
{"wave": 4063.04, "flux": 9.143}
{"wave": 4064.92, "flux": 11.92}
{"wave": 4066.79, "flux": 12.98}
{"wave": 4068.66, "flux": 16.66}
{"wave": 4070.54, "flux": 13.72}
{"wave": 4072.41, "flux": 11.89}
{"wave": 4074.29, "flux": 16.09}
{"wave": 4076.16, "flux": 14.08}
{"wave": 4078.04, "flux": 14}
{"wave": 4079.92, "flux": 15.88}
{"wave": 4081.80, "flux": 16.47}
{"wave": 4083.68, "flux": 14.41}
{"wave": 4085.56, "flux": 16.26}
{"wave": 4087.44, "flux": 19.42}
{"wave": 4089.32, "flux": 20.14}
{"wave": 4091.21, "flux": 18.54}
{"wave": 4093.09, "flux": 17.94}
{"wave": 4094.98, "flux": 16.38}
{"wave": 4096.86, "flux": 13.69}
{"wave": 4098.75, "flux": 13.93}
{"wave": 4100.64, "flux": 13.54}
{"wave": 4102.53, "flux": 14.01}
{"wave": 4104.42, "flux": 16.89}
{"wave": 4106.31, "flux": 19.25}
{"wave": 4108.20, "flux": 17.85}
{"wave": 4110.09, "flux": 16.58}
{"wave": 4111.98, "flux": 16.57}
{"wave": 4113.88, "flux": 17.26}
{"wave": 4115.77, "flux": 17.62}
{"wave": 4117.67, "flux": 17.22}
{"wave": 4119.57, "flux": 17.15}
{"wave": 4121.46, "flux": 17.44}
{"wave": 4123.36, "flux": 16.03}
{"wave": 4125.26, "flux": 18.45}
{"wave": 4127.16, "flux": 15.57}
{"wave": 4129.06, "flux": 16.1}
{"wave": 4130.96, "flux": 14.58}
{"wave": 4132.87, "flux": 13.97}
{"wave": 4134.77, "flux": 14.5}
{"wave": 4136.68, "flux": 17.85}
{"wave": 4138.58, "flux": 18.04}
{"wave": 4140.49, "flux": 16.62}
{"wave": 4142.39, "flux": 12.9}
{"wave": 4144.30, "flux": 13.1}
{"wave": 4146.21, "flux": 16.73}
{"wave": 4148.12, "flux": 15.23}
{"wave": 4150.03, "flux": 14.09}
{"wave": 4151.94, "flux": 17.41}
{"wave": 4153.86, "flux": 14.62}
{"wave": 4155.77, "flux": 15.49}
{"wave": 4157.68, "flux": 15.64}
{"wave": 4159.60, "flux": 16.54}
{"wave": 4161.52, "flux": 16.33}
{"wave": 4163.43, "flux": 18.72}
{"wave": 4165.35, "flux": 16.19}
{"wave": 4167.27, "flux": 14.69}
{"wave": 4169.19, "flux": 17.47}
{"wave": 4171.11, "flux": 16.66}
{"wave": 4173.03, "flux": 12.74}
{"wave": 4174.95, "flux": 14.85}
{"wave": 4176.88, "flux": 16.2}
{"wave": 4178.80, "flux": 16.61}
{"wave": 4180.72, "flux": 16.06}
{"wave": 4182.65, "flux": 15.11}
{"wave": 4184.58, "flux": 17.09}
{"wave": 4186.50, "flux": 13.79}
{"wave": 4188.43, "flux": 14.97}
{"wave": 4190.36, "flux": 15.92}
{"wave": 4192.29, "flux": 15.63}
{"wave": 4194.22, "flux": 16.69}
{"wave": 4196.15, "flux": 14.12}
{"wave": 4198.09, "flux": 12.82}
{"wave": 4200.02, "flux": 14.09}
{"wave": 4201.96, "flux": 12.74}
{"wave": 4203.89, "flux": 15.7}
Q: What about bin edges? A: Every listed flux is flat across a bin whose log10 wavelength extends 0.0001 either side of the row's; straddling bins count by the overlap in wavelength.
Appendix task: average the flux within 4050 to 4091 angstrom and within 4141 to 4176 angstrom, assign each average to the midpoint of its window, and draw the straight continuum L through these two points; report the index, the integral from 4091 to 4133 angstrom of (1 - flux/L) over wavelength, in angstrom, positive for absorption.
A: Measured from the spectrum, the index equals -2.8 angstrom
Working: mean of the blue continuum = 15.2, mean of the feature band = 16.4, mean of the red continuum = 15.5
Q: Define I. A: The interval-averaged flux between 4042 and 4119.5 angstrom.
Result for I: 15.4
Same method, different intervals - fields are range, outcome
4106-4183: 16.1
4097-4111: 15.9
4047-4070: 14.7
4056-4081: 14.1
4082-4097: 17.3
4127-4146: 15.4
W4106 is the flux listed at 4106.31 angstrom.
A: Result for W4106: 19.25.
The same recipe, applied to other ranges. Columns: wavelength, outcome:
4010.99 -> 15.61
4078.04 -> 14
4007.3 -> 14.85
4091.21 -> 18.54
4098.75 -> 13.93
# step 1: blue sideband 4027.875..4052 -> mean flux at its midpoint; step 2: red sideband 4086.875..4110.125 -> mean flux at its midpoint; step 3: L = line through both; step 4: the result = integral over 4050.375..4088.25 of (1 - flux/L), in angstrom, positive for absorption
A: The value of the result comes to 1.70 angstrom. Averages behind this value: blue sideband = 14.4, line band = 14.9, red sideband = 16.7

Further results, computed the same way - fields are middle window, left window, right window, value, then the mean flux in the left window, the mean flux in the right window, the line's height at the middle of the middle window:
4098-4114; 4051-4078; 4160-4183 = -1.3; 14.3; 16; 15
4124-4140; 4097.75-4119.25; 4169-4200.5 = -0.1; 16.4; 15.3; 16.1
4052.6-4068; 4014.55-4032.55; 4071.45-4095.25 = 1.9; 15.4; 16.3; 15.9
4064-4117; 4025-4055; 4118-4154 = -2.0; 14.7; 15.9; 15.3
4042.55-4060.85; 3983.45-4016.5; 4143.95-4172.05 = 0.8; 14.7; 16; 15.1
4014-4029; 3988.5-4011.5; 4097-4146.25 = -0.8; 14.8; 16.1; 15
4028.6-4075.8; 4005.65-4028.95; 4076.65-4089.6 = 5.0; 15.5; 16.4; 16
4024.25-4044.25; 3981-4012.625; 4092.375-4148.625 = 0.0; 14.5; 16.1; 15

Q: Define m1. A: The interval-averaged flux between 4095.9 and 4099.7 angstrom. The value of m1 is 13.8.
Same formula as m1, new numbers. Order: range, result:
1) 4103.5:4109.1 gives 18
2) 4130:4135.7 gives 14.3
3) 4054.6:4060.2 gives 14.9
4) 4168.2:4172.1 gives 17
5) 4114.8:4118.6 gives 17.4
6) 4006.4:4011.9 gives 15.4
